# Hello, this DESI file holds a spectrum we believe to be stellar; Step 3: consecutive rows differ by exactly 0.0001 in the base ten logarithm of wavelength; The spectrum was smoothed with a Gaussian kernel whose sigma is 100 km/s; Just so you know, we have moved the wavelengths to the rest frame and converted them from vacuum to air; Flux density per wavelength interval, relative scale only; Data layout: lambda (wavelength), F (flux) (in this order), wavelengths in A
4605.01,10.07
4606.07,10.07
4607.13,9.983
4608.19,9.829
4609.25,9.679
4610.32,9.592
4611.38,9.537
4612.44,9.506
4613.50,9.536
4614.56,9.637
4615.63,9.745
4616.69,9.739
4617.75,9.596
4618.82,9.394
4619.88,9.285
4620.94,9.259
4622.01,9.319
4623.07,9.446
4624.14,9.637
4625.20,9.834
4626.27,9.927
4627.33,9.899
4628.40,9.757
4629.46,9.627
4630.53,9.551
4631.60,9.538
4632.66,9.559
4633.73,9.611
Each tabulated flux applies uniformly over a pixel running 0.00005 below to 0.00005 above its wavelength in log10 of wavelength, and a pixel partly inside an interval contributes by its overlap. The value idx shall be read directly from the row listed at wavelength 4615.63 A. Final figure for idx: 9.745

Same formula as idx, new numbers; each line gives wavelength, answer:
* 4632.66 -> 9.559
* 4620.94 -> 9.259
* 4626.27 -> 9.927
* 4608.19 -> 9.829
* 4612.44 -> 9.506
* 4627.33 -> 9.899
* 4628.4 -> 9.757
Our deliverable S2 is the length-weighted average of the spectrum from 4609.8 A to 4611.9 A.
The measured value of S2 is 9.57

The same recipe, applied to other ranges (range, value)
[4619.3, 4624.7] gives 9.4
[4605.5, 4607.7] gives 10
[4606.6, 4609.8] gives 9.81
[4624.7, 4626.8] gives 9.87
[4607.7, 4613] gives 9.62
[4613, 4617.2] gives 9.66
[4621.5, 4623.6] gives 9.4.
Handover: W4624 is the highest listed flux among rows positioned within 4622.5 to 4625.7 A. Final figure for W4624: 9.834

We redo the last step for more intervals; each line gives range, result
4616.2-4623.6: 9.739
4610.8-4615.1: 9.637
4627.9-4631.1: 9.757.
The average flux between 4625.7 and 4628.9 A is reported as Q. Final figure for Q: 9.85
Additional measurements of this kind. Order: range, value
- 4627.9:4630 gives 9.7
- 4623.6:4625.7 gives 9.73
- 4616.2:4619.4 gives 9.57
